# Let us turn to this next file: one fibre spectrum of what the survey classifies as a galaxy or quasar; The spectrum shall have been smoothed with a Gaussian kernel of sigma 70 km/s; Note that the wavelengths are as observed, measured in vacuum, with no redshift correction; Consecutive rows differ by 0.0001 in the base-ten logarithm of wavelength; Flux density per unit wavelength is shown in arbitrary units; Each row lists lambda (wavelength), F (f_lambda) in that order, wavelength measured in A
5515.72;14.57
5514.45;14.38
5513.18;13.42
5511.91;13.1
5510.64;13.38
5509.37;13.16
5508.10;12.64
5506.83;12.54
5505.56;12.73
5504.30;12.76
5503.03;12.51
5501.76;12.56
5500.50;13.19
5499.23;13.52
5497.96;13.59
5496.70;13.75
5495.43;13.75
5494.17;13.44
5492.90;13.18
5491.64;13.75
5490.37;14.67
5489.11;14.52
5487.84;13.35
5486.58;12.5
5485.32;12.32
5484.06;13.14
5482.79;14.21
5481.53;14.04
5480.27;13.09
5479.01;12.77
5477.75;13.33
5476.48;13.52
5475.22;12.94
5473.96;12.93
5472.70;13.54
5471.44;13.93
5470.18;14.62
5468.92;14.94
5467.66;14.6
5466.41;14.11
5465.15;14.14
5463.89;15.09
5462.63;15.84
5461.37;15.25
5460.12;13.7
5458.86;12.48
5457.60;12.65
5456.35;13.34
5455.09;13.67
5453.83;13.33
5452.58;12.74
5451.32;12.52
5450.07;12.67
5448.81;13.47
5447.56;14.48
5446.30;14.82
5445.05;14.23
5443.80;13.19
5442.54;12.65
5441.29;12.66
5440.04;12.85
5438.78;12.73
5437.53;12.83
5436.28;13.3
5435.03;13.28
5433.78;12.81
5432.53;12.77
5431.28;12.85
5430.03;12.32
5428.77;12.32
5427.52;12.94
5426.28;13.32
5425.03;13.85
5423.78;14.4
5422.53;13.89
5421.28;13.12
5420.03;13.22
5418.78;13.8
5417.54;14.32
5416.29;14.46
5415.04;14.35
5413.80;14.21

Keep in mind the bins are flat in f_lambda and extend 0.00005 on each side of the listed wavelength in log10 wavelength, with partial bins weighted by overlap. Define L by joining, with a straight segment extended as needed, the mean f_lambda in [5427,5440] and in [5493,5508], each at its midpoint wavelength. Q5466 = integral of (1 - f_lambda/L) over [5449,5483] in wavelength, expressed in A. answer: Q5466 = -1.95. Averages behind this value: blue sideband 12.8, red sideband 13.1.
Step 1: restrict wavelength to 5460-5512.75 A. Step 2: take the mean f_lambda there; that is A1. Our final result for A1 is 13.6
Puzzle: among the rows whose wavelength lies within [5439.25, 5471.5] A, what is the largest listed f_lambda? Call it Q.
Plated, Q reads 15.84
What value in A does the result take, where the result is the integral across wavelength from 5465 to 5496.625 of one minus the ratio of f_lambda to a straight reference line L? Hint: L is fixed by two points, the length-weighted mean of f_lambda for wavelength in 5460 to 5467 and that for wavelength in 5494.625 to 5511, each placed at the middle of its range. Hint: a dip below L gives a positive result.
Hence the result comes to 0.8 A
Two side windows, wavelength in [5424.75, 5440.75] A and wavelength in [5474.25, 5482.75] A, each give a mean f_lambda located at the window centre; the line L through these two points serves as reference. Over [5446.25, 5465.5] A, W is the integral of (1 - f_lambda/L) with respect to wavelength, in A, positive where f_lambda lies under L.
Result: -0.9 A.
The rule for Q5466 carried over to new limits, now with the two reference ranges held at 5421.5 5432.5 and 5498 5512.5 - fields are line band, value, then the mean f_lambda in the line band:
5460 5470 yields -1.3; 14.8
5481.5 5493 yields -0.5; 13.6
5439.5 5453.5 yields -0.2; 13.3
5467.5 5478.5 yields -0.6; 13.8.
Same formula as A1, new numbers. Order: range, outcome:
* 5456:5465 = 14.1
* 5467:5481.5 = 13.7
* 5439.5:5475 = 13.7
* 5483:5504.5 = 13.3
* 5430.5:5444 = 12.9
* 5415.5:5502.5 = 13.5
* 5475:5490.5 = 13.4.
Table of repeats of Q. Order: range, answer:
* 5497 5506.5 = 13.59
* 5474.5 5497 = 14.67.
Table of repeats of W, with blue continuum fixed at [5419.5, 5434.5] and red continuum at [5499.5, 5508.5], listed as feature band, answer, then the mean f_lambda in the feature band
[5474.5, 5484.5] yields -0.40 A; 13.4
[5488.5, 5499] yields -0.84 A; 13.8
